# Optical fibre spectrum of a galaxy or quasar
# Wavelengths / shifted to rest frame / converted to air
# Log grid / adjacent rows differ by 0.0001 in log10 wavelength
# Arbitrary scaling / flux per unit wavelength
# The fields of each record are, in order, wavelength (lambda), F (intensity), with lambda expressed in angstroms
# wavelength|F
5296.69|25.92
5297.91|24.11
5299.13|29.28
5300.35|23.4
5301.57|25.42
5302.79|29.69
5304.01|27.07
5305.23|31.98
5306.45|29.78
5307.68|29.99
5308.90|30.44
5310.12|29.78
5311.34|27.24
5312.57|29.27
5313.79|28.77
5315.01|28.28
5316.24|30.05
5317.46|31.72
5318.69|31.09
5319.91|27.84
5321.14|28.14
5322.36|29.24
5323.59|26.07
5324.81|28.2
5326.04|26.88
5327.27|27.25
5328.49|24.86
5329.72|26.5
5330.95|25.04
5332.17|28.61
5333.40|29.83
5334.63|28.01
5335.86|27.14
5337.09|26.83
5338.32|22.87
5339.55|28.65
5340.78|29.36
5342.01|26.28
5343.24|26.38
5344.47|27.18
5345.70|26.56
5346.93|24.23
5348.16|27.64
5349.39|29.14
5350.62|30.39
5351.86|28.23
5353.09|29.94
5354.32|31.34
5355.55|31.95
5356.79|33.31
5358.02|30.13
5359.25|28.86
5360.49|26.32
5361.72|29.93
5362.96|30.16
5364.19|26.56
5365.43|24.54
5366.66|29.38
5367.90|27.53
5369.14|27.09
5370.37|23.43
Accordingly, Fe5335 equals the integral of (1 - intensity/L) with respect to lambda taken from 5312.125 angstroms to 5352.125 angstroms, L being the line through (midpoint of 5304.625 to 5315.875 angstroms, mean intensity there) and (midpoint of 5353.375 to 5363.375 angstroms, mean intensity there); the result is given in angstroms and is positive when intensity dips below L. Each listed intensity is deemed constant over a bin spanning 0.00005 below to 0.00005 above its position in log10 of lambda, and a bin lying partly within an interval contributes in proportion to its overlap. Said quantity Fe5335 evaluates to 2.8 angstroms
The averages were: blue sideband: 29.5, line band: 27.8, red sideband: 30.2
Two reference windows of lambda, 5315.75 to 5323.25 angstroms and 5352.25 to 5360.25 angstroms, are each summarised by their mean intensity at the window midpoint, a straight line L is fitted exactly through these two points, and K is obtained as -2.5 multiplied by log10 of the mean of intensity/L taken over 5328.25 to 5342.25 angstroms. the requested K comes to 0.11 mag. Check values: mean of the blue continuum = 29.5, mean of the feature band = 27.1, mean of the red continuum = 30.6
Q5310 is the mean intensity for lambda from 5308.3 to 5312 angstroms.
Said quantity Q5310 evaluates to 29.1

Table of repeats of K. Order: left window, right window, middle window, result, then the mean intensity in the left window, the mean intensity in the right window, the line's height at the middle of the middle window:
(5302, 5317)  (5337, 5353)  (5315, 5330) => 0.02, 29.3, 27.3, 28.6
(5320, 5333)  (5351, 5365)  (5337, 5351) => 0.06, 27.2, 29.6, 28.5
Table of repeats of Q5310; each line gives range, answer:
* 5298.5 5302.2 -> 26.1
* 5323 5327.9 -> 27.1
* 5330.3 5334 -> 27.8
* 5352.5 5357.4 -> 31.6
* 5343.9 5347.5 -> 26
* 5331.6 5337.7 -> 28.1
